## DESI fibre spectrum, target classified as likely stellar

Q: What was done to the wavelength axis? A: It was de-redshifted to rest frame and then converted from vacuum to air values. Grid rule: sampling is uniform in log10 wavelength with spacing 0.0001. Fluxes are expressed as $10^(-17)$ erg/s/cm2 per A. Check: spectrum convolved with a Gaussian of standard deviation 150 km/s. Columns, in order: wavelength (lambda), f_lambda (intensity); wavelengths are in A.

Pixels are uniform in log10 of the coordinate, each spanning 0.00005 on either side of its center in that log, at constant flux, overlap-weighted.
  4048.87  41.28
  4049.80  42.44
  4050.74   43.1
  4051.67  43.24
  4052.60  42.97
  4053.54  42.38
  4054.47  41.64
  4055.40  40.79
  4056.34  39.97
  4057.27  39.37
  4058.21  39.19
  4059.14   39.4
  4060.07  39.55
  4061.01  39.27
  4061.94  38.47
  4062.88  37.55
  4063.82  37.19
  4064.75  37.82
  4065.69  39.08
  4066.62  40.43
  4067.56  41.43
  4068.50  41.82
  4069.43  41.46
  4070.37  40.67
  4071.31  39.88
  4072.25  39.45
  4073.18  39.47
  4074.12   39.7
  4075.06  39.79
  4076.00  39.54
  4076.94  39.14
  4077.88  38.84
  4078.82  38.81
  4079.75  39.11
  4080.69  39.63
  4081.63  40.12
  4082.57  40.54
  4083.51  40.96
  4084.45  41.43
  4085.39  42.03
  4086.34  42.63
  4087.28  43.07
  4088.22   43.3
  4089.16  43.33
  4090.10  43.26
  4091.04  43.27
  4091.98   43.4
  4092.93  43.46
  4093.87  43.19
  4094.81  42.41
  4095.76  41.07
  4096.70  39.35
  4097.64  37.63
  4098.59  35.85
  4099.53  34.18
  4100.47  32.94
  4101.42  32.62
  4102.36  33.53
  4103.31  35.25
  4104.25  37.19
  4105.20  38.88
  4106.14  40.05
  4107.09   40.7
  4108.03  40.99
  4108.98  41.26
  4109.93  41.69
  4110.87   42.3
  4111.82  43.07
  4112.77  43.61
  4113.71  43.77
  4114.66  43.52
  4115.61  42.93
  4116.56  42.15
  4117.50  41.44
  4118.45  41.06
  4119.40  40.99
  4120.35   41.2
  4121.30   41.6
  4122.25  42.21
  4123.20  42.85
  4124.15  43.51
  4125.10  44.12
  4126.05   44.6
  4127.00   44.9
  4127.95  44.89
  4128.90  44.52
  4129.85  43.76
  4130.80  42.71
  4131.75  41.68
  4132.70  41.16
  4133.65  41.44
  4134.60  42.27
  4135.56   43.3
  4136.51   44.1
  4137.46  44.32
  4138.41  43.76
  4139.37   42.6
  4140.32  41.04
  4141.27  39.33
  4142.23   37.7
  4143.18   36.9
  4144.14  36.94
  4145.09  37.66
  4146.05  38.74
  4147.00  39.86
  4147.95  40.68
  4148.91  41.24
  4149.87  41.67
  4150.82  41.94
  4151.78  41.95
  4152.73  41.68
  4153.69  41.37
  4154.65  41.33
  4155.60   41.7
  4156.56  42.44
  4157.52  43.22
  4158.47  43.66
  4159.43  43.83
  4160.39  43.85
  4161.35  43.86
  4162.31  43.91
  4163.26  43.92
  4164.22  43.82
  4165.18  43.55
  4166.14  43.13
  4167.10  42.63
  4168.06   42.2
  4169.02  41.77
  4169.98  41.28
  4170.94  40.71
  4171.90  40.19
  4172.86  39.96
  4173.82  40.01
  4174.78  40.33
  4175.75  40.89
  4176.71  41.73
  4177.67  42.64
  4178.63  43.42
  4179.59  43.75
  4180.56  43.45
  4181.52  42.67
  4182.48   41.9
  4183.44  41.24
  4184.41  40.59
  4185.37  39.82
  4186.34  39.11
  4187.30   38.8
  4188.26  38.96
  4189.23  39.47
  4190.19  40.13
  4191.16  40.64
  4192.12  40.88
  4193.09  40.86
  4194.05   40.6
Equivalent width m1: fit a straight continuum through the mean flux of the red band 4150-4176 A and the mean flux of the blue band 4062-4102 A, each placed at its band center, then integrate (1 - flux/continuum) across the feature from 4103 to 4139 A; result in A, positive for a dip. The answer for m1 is -1.0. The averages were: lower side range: 40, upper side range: 42.2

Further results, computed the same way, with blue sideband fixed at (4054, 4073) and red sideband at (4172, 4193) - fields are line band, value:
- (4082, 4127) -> -0.9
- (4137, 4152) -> 0.1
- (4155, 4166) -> -0.7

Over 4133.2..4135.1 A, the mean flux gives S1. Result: 41.7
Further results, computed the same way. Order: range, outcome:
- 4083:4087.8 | 42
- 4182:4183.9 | 41.7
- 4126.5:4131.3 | 44.2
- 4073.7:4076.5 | 39.6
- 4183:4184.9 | 40.8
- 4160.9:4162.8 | 44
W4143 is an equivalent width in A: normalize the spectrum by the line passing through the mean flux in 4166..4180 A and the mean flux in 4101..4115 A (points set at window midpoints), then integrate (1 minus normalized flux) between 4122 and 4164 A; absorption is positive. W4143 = -1.4 A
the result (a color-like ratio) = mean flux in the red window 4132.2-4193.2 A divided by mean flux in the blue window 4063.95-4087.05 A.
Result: 1.0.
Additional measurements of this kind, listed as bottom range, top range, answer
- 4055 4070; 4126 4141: 1.09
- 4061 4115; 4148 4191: 1.04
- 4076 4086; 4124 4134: 1.08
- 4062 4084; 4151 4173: 1.07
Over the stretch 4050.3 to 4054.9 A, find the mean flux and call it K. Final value 42.7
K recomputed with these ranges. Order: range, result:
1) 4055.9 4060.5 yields 39.6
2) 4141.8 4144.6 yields 37.1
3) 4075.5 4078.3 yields 39.1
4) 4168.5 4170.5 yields 41.5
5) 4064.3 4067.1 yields 39.1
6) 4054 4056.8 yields 40.8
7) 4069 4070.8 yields 41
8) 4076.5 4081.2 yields 39.2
